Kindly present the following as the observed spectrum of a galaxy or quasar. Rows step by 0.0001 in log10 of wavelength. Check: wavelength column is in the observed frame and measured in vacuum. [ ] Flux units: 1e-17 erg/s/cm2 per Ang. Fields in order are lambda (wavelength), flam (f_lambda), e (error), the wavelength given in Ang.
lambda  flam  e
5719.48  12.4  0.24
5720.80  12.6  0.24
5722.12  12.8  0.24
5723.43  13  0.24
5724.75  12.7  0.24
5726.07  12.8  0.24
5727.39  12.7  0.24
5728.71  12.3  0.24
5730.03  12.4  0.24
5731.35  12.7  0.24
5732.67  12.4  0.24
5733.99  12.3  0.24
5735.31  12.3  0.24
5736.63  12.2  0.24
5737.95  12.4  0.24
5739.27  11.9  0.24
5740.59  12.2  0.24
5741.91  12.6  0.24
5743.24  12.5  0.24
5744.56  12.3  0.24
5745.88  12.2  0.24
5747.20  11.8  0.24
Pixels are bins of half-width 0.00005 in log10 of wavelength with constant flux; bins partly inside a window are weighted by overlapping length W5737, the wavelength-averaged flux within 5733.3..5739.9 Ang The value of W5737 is 12.2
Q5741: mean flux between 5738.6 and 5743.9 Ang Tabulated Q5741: 12.3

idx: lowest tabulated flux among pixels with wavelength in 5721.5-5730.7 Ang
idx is 12.3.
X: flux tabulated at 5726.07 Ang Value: 12.8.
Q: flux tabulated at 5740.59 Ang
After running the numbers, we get 12.2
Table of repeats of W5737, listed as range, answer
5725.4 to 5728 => 12.7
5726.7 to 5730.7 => 12.5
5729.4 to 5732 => 12.5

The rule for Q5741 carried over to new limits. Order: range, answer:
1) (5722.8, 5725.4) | 12.8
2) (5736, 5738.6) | 12.3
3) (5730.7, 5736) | 12.4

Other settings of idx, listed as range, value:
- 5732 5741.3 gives 11.9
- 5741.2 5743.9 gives 12.5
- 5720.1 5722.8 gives 12.6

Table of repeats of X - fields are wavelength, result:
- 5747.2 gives 11.8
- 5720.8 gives 12.6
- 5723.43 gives 13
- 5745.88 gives 12.2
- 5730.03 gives 12.4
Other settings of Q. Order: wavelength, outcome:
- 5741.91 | 12.6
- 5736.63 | 12.2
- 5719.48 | 12.4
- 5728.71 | 12.3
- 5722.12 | 12.8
